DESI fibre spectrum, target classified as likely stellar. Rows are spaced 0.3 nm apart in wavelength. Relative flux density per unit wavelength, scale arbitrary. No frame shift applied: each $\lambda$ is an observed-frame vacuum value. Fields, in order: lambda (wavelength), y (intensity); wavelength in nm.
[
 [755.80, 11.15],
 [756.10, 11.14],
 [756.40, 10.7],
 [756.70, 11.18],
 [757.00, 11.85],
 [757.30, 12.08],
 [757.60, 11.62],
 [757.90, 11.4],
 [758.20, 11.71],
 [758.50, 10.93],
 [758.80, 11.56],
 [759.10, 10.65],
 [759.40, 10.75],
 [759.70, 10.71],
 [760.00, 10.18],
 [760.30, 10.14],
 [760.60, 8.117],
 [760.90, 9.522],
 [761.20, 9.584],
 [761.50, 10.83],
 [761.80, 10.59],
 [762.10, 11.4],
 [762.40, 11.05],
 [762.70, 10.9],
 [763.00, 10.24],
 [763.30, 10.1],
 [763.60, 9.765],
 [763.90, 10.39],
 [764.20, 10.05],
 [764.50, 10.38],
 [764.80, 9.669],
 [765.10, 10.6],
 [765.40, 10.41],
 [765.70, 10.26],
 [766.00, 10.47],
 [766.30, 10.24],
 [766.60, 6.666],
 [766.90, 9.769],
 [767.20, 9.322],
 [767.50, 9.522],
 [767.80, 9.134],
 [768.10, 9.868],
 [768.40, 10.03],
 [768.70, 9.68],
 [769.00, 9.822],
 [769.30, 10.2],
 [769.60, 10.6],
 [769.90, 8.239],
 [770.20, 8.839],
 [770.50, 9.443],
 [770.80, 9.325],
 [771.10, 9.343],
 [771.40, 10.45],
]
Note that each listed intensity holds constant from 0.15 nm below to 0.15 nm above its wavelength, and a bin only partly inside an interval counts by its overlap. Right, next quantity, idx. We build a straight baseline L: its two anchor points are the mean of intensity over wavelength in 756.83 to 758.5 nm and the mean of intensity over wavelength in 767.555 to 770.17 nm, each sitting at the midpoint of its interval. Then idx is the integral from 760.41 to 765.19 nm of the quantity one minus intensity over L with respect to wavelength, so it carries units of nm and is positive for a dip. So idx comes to 0.24 nm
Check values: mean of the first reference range 11.7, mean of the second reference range 9.65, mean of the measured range 10.2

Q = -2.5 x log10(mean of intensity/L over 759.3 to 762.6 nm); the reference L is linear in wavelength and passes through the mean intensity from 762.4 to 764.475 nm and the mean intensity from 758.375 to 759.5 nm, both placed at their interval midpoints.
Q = 0.04 mag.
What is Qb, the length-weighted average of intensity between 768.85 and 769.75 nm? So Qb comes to 10.2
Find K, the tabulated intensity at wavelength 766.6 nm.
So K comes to 6.666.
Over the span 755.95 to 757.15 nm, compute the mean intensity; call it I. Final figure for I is 11.2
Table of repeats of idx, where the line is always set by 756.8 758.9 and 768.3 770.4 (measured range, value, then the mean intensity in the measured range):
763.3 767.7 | 0.195 nm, 9.82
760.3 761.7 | 0.180 nm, 9.62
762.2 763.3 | 0.007 nm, 10.7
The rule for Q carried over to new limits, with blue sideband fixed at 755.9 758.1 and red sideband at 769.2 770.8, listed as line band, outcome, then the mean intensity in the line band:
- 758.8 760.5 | 0.05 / 10.5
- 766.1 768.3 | 0.07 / 9.26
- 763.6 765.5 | 0.01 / 10.2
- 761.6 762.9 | -0.03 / 11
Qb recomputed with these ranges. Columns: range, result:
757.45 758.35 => 11.6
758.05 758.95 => 11.4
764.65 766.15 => 10.3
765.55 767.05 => 9.48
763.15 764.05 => 10.1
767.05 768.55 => 9.58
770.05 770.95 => 9.2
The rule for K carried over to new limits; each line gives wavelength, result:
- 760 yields 10.18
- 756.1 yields 11.14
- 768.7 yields 9.68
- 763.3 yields 10.1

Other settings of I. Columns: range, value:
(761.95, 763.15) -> 10.9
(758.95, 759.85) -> 10.7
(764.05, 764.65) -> 10.2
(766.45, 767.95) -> 8.88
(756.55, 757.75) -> 11.7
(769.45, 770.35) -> 9.23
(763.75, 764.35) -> 10.2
